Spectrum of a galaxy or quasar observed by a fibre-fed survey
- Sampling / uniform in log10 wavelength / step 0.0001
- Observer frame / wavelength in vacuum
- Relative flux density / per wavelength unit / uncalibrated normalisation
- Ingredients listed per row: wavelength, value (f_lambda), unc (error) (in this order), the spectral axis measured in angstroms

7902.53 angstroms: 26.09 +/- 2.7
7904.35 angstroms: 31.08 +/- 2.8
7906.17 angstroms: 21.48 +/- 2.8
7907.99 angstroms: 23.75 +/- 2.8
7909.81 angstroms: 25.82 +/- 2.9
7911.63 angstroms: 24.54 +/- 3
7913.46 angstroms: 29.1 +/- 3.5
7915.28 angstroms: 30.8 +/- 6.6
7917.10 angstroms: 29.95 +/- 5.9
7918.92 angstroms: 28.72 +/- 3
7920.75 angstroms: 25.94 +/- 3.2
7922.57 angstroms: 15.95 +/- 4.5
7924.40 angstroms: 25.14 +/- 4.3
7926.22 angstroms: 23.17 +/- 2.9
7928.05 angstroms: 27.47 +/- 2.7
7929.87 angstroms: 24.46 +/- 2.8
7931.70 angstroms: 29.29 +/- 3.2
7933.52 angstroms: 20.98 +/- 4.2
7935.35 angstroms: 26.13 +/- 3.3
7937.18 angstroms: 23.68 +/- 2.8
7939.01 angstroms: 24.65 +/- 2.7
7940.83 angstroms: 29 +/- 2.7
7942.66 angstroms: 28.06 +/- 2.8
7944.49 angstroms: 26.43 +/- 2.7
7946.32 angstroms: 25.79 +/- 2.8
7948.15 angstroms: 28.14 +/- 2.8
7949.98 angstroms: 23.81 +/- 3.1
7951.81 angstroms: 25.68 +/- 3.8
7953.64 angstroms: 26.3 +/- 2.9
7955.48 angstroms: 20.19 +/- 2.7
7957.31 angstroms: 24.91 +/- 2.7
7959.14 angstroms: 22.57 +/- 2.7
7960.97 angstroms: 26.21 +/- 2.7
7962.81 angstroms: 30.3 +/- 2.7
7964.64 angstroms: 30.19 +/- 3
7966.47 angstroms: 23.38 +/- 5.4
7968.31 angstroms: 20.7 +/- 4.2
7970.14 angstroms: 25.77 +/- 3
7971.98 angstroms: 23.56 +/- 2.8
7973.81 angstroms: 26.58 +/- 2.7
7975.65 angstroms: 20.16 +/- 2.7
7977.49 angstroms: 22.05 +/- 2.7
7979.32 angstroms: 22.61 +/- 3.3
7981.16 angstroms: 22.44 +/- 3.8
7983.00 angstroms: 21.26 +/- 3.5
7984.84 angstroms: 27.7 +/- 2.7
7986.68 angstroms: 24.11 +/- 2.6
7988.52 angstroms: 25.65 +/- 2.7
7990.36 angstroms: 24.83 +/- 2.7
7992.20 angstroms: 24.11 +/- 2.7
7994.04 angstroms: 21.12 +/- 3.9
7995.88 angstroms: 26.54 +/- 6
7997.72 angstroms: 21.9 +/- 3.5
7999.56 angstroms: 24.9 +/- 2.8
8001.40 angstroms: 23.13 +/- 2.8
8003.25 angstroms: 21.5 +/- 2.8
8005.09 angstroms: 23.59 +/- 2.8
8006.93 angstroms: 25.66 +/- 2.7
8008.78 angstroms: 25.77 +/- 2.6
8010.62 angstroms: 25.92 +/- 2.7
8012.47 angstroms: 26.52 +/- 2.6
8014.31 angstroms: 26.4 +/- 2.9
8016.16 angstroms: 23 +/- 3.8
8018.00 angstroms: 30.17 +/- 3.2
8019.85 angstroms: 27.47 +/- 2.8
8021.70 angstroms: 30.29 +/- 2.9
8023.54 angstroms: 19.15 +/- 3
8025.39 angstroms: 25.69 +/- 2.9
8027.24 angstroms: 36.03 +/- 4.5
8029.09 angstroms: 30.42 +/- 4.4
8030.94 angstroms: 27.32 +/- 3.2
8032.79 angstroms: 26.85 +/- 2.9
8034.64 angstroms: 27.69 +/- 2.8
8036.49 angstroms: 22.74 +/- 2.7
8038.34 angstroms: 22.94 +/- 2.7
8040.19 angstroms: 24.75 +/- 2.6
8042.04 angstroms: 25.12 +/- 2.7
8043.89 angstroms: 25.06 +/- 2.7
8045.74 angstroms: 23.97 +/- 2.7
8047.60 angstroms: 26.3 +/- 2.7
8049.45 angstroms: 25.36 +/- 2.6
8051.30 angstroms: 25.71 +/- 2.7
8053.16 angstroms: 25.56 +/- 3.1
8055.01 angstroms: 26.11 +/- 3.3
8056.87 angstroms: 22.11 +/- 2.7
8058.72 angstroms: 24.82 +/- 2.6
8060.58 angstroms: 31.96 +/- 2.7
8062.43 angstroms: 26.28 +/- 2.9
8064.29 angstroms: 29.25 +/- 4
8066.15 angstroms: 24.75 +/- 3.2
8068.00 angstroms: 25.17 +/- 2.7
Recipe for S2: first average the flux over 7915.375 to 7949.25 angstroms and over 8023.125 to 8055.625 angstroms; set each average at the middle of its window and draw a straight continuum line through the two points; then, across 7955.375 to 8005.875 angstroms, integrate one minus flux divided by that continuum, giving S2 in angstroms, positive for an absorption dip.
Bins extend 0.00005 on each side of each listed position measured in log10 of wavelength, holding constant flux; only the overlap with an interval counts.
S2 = 3.6 angstroms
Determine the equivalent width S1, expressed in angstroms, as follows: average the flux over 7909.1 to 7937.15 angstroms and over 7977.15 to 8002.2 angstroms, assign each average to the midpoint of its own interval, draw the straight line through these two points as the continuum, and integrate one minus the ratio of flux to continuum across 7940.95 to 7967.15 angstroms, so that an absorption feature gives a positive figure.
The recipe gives -1.2 angstroms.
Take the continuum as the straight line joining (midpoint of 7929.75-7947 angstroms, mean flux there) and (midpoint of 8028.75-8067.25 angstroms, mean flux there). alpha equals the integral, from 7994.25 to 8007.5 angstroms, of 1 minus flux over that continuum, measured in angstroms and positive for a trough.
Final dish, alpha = 1.1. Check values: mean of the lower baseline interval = 25.9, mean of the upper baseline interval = 25.9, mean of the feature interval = 23.7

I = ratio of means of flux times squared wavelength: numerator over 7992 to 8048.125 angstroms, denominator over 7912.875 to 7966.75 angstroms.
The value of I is 1.01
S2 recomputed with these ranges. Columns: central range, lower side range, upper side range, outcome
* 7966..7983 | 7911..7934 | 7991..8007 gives 1.0 angstroms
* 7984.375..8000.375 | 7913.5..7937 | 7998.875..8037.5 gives 1.0 angstroms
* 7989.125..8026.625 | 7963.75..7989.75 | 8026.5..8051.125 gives 0.4 angstroms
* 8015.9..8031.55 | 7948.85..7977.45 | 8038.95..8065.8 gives -1.5 angstroms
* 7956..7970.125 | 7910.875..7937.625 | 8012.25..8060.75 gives 0.3 angstroms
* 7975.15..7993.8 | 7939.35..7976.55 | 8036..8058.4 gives 1.3 angstroms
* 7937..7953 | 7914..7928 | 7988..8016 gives -0.5 angstroms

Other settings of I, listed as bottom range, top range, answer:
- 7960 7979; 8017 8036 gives 1.14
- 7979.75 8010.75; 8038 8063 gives 1.07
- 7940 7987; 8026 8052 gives 1.08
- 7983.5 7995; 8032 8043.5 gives 1.03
